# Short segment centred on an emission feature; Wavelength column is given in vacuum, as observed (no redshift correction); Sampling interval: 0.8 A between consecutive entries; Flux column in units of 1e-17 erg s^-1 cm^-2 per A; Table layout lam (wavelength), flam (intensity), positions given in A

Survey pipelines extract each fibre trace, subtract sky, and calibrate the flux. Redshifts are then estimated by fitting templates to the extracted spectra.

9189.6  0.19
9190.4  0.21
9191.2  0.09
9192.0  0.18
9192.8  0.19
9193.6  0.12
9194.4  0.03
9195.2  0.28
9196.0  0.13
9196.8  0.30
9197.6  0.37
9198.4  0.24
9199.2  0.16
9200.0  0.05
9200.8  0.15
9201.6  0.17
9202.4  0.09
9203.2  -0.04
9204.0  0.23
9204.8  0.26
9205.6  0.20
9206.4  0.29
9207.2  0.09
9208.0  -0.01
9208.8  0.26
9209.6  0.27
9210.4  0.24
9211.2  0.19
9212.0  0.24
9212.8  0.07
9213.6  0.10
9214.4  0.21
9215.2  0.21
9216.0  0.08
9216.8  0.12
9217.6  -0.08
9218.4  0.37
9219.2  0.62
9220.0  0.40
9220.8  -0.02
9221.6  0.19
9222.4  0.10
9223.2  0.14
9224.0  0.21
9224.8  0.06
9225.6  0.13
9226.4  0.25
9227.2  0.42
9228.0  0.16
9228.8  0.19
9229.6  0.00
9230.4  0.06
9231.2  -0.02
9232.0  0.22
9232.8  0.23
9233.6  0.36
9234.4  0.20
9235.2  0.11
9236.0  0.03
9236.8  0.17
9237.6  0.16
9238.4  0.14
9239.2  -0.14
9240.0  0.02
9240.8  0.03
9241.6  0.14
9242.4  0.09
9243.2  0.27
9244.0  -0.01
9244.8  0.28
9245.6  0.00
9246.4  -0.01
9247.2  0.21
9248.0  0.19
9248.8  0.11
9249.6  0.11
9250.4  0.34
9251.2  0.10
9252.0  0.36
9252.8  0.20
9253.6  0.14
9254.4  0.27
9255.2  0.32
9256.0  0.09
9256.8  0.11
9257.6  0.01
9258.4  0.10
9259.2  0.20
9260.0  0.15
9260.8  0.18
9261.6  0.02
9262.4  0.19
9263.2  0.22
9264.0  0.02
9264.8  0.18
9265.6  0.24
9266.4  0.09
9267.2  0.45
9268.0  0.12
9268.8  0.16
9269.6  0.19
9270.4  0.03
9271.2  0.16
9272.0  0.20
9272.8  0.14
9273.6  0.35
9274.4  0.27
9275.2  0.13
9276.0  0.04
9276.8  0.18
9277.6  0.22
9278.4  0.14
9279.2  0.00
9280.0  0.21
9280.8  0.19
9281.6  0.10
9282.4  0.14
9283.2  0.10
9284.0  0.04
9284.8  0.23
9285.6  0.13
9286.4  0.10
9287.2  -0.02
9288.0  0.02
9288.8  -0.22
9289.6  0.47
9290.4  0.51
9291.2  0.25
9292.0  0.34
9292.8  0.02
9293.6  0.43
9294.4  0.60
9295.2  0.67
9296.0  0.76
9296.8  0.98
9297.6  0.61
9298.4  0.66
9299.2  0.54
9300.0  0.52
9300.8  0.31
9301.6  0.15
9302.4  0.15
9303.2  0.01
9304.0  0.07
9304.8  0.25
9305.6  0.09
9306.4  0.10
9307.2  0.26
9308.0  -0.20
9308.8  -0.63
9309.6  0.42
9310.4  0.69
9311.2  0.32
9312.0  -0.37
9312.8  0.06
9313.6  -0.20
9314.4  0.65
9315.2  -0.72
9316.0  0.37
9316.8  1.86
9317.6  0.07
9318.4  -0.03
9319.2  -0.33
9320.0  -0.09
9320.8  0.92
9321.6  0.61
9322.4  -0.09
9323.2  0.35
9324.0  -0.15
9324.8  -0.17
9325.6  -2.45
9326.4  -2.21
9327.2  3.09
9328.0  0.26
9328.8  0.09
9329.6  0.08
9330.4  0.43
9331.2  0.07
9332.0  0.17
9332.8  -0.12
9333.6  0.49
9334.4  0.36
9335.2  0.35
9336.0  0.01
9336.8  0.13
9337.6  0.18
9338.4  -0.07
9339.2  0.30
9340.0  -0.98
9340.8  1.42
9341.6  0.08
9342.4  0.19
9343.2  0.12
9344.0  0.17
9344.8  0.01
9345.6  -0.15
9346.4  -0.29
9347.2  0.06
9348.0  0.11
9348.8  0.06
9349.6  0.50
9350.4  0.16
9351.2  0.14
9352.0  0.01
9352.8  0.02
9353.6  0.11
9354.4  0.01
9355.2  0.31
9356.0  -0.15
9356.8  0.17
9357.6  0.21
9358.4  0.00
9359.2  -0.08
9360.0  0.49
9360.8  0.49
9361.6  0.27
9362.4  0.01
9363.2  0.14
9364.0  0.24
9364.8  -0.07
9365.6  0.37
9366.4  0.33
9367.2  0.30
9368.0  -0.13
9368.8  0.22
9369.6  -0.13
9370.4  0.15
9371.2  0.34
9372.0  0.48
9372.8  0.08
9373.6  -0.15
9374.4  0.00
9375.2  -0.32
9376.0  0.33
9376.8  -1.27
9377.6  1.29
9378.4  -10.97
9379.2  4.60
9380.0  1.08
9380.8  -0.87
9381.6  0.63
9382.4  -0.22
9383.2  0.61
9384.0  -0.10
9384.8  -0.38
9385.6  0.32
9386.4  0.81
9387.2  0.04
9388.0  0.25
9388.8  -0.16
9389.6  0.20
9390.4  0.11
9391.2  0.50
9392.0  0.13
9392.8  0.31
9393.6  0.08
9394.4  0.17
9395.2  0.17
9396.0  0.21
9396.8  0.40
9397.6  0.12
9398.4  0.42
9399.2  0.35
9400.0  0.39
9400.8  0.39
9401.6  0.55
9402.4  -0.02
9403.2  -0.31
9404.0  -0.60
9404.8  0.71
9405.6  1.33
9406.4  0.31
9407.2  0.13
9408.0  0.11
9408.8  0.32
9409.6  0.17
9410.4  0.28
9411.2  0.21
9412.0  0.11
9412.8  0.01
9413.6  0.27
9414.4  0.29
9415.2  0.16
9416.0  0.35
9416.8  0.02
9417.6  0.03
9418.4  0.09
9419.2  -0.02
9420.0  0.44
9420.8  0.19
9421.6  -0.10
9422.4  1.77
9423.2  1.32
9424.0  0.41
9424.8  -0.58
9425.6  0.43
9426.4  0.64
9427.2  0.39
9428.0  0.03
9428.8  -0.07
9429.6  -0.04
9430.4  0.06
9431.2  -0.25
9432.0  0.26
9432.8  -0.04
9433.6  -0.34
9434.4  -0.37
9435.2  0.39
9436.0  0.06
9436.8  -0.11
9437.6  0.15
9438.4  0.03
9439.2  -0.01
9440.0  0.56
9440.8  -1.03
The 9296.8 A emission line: Hgamma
